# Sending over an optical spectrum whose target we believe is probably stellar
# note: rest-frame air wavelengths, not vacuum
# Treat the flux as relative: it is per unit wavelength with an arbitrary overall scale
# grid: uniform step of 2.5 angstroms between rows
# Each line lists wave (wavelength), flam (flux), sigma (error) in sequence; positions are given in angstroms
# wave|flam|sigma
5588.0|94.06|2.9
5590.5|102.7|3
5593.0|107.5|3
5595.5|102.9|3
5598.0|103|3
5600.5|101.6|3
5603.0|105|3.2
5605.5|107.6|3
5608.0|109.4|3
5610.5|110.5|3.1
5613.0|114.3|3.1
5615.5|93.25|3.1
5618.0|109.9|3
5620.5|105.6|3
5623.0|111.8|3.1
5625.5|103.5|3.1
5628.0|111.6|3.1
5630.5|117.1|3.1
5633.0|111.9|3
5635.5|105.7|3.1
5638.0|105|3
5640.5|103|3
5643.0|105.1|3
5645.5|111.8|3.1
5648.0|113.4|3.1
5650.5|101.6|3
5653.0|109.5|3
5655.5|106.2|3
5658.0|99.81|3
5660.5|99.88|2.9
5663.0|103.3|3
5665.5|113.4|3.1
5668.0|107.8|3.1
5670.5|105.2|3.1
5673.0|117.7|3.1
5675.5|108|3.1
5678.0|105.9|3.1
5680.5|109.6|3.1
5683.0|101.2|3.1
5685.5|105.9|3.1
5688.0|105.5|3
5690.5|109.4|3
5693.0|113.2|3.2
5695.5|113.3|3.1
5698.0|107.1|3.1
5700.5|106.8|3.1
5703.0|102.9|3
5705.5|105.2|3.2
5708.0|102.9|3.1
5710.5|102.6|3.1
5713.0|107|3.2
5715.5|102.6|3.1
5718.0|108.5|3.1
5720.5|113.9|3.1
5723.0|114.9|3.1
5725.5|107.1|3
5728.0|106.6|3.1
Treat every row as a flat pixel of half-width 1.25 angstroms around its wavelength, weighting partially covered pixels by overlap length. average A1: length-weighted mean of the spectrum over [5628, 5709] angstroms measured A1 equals 107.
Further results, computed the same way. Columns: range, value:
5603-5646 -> 108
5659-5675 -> 108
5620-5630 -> 109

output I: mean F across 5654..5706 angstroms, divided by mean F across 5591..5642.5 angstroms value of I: 1.00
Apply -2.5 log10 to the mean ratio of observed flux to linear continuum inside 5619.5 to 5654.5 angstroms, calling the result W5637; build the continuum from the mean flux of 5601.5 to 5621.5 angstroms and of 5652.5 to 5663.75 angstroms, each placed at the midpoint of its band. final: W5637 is -0.03 mag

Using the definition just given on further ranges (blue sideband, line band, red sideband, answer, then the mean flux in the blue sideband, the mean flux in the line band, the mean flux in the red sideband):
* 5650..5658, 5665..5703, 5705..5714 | -0.04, 105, 108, 104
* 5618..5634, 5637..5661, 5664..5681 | 0.04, 110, 106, 110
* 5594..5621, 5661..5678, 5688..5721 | -0.02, 106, 109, 107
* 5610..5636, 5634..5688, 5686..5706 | 0.02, 109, 107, 108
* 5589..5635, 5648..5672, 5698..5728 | 0.01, 107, 106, 107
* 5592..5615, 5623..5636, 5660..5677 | -0.03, 106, 110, 108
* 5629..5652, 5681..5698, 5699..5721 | -0.02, 108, 108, 106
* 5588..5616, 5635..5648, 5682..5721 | -0.01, 105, 107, 107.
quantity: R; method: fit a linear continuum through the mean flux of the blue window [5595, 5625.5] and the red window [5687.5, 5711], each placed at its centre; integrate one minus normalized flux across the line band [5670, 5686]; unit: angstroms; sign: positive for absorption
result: -0.1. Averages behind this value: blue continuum 106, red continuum 107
